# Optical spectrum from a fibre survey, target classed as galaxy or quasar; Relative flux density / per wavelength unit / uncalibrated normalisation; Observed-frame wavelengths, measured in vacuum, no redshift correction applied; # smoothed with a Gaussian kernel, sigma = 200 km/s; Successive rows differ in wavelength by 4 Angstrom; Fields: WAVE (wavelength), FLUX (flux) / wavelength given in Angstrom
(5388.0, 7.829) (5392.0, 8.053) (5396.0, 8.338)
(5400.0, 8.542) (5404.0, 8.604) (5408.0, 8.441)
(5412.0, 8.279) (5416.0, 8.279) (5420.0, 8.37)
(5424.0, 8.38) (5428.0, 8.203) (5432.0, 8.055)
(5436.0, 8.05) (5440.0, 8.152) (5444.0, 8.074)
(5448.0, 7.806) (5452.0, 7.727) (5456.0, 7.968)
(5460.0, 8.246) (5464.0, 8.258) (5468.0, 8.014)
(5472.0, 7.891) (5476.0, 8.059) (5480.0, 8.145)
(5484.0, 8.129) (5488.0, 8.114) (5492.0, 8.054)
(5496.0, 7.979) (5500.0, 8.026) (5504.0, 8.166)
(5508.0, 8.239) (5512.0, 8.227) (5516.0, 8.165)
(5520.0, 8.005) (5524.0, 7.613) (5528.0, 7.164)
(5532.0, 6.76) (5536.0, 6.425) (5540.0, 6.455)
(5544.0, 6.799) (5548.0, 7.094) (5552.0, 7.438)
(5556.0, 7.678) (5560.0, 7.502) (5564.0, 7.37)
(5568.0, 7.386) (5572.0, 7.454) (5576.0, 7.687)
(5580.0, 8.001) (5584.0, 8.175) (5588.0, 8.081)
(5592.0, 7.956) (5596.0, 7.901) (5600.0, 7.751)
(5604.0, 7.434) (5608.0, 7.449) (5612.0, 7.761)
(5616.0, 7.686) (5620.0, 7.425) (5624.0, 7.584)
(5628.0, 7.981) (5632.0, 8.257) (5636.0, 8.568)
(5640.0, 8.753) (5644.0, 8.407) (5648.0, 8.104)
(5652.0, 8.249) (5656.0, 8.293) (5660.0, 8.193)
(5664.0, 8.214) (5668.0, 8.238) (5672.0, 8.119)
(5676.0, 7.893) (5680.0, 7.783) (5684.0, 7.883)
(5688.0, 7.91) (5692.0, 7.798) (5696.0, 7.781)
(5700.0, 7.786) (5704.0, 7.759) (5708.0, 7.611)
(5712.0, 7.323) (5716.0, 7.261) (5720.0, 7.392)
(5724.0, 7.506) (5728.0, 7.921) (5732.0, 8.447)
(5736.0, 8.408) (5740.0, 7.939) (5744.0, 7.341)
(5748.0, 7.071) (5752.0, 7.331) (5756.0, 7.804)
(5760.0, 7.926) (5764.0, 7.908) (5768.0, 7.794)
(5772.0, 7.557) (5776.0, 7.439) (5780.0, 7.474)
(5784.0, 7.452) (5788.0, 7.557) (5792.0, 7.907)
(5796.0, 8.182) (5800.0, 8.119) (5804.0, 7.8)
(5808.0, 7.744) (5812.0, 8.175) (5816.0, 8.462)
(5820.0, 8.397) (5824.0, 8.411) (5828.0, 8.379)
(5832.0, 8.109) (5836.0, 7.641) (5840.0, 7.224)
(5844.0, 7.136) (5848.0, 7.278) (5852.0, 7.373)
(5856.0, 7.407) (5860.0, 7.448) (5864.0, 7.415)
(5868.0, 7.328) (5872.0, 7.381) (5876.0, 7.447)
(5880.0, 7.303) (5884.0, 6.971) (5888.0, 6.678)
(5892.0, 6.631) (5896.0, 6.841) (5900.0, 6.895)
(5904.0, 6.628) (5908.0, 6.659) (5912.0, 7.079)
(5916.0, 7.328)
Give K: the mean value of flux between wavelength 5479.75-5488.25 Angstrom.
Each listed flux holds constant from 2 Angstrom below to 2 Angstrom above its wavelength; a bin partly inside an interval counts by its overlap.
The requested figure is 8.13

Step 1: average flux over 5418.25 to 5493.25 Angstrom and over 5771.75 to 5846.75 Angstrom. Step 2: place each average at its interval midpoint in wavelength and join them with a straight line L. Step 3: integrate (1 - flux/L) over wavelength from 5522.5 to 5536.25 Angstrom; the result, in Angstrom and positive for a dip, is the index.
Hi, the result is 1.7 Angstrom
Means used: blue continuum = 8.09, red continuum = 7.85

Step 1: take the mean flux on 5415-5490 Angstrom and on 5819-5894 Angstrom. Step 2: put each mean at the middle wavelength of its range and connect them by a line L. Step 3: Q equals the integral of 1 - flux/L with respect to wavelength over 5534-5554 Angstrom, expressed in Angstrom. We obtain 2.8 Angstrom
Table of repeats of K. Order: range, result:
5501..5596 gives 7.57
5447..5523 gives 8.06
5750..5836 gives 7.9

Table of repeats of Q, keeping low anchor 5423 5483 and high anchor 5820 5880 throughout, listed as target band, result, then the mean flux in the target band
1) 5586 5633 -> 0.7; 7.76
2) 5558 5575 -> 1.0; 7.44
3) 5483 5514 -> -0.4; 8.12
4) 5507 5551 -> 3.5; 7.34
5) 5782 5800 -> -0.4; 7.81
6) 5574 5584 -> 0.0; 7.91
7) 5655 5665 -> -0.5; 8.23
